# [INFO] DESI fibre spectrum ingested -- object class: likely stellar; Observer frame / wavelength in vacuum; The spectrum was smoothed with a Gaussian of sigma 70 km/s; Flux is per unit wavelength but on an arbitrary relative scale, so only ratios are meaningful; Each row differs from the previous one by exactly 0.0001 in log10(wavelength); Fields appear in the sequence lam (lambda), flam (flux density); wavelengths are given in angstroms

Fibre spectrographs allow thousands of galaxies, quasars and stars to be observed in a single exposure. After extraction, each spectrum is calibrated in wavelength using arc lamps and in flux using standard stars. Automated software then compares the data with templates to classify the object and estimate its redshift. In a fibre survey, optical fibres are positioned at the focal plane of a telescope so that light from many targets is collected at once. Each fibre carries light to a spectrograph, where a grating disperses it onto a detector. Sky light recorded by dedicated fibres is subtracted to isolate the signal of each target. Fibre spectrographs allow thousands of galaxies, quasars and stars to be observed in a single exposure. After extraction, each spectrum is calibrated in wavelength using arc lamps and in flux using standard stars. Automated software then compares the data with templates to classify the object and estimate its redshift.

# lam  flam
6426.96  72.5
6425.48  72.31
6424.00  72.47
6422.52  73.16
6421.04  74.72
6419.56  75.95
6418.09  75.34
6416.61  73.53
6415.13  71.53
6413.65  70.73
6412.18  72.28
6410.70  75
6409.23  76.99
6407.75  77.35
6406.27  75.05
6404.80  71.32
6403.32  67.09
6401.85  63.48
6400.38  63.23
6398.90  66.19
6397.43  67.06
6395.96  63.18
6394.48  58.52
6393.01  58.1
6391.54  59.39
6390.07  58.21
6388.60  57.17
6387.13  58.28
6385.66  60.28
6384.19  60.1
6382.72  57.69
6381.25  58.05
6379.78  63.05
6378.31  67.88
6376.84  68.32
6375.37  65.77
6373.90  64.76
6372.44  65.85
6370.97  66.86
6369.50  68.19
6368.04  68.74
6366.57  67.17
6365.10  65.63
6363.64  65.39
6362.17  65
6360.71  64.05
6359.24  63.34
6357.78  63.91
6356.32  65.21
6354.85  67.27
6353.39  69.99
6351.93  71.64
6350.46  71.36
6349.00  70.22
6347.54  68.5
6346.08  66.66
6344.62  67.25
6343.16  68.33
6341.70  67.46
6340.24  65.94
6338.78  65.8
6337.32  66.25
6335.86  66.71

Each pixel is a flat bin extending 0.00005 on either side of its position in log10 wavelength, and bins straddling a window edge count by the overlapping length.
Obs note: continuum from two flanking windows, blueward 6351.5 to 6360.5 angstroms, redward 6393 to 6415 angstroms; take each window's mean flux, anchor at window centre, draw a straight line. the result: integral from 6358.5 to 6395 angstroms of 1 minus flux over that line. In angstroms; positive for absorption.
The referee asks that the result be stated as 2.4 angstroms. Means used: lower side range 66.6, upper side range 68.8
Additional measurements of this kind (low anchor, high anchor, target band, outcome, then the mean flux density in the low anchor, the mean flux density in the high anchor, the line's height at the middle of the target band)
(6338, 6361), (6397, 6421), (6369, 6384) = 1.0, 67.4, 71.5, 69.3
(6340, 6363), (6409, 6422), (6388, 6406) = 2.2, 67.3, 73.9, 72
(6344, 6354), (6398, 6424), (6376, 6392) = 2.3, 69.4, 71.9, 70.8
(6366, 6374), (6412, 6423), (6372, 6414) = 3.1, 67.1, 73.5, 70.2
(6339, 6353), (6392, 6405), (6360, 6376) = 0.1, 68.5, 63.8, 66.6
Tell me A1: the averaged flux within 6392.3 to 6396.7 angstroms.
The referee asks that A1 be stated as 59.9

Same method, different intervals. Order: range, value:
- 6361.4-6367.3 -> 65.8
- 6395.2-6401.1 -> 64.8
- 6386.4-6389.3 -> 57.7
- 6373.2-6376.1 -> 65.2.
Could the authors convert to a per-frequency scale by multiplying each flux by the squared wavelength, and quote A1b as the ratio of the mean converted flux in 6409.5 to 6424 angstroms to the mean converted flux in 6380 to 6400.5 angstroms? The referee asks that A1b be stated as 1.23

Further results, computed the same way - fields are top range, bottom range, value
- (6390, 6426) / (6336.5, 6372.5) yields 1.05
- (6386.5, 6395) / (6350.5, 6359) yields 0.87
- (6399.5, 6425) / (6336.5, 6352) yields 1.09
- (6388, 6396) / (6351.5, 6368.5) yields 0.90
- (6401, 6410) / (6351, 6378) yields 1.09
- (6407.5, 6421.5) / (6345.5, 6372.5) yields 1.13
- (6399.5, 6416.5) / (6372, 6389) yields 1.15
